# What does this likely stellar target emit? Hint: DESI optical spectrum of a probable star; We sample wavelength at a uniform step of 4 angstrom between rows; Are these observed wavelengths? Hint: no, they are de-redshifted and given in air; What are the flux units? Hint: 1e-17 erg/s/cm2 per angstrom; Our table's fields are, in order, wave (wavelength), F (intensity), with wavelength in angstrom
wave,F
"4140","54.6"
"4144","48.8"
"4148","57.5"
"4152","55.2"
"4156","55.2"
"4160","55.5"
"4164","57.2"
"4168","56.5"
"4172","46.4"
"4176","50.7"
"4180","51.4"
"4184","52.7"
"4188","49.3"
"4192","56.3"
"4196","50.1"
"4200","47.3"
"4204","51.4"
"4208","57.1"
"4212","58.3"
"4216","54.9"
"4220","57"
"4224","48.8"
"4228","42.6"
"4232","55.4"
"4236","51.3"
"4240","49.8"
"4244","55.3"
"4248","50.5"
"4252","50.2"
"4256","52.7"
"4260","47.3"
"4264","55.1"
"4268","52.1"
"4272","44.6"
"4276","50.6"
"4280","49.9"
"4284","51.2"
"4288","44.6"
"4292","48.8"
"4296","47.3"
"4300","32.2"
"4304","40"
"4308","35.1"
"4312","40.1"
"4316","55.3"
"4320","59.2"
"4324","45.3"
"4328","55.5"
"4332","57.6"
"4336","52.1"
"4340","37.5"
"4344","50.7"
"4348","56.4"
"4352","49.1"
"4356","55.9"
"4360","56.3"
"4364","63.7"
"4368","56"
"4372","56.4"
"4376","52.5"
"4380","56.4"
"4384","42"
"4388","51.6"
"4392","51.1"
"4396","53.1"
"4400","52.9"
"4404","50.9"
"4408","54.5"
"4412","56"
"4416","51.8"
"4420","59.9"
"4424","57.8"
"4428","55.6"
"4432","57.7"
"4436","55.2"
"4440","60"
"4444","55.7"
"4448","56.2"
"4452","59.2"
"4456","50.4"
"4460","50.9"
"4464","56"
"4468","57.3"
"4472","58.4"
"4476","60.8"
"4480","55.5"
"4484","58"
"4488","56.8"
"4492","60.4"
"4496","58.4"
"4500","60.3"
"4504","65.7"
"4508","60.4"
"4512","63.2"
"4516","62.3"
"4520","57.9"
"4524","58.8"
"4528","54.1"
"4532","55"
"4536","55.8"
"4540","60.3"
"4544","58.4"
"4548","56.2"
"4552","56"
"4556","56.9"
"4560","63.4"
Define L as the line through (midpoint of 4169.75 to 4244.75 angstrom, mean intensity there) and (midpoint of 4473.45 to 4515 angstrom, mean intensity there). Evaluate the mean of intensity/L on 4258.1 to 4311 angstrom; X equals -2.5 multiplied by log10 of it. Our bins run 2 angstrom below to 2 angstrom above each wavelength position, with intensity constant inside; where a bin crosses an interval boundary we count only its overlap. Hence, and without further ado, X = 0.18 mag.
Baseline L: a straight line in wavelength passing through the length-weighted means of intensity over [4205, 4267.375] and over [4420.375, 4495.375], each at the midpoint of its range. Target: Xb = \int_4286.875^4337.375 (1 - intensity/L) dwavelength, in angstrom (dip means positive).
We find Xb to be 6.4 angstrom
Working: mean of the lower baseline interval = 52.4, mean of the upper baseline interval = 56.9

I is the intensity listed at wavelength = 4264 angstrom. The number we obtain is 55.1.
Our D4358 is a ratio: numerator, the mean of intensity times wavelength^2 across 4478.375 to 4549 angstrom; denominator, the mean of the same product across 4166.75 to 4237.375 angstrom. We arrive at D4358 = 1.30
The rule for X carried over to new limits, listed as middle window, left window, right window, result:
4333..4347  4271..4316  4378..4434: 0.002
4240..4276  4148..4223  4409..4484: 0.071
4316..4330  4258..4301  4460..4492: -0.075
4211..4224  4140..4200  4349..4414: -0.046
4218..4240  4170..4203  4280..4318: -0.061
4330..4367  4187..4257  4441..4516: 0.036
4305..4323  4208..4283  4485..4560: 0.141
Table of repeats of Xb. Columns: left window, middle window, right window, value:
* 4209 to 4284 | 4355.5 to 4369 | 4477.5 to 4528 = -0.8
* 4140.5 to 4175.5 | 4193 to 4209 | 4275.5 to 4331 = 0.1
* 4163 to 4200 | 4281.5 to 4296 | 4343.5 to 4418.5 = 1.3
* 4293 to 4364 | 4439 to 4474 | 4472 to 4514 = 0.9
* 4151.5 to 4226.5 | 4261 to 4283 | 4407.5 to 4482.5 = 1.5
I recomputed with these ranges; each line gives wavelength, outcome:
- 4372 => 56.4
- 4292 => 48.8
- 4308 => 35.1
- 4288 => 44.6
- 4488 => 56.8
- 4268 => 52.1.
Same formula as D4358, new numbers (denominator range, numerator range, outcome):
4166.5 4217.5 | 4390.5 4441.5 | 1.17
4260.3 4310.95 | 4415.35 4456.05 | 1.33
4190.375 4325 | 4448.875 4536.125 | 1.30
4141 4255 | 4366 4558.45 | 1.21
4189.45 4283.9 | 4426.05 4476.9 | 1.20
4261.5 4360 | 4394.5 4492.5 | 1.22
